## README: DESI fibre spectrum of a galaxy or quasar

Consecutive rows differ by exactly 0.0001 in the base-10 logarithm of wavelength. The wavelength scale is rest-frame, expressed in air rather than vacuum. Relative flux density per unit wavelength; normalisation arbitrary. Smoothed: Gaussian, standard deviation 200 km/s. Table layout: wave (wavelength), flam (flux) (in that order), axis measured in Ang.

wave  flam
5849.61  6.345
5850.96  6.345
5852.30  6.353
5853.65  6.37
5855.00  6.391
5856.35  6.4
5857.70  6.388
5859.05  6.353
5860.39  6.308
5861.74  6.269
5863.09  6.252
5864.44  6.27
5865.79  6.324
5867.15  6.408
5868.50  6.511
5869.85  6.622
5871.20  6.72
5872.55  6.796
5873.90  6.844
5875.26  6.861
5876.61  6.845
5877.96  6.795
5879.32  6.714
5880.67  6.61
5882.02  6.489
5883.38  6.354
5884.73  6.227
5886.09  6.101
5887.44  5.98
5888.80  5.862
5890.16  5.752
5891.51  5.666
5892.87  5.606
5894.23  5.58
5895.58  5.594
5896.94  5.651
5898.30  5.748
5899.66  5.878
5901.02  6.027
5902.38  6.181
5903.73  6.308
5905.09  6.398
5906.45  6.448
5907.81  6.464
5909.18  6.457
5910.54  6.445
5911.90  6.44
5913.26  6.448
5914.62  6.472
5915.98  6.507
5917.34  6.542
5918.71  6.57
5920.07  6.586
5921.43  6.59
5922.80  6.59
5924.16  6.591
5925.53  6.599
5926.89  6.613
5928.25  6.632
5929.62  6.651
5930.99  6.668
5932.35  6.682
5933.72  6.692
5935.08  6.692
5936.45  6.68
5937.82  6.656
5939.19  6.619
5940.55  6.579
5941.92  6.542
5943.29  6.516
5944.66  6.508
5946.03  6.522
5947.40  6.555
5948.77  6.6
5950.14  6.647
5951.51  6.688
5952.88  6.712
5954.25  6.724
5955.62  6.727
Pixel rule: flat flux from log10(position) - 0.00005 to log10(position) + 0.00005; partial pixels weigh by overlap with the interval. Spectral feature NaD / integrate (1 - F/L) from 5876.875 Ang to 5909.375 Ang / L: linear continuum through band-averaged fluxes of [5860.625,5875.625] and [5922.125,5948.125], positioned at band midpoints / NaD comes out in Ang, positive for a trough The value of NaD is 2.1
